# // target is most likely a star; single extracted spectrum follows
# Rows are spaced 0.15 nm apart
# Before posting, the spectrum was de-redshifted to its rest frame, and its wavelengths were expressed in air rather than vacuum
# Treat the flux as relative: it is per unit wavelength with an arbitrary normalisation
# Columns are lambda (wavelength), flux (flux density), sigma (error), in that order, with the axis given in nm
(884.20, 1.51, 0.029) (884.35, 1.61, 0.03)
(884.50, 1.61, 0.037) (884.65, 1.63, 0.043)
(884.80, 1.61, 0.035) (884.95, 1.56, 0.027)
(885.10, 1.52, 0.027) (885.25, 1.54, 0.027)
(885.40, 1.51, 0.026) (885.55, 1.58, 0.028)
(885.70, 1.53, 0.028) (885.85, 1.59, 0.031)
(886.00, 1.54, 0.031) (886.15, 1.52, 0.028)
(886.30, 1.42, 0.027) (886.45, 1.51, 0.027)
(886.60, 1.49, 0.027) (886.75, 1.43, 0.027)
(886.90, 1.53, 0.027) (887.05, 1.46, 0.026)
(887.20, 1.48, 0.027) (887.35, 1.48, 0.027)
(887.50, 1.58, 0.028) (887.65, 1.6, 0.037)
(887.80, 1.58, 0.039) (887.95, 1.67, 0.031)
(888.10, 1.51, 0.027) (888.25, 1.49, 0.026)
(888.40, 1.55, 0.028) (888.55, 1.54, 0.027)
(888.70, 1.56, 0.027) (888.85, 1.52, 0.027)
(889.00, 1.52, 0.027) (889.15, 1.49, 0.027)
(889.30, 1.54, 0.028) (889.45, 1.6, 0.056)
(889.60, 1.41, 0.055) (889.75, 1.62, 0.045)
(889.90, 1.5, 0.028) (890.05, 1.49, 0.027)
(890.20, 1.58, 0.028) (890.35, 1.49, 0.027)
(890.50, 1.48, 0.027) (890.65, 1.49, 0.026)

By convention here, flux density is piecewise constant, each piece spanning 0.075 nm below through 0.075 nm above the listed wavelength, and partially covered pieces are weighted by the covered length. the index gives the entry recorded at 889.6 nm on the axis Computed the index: 1.41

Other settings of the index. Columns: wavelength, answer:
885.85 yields 1.59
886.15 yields 1.52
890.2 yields 1.58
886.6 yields 1.49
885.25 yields 1.54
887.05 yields 1.46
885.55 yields 1.58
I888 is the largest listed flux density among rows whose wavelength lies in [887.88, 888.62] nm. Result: 1.67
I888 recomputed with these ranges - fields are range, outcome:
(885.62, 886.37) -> 1.59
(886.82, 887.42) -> 1.53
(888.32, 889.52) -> 1.6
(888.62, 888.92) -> 1.56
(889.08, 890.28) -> 1.62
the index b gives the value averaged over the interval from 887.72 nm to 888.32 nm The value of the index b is 1.56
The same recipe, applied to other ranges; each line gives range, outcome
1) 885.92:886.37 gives 1.5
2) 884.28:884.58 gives 1.61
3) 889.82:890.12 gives 1.5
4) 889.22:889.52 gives 1.57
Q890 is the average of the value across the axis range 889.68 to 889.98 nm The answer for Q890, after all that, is 1.56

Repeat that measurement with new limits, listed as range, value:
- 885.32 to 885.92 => 1.55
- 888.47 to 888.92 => 1.54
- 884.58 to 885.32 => 1.57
